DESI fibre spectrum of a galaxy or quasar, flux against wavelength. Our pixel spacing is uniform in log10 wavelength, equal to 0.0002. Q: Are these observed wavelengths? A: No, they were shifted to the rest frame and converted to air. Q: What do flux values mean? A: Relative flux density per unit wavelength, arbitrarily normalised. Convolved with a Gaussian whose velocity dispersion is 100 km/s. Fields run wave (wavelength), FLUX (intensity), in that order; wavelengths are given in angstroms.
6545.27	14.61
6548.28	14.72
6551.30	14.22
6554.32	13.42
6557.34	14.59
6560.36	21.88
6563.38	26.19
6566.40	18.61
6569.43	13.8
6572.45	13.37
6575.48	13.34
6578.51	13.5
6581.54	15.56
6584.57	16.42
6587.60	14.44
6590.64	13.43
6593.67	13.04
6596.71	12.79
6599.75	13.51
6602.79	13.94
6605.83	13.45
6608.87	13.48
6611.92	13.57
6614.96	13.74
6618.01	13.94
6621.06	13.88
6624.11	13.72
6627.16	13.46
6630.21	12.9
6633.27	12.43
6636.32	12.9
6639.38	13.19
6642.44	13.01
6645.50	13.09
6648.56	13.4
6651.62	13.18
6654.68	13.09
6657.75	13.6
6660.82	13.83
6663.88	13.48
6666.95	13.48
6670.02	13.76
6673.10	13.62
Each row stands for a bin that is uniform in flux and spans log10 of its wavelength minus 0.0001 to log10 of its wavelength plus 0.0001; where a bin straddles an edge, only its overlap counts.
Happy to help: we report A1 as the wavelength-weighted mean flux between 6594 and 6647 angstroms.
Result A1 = 13.3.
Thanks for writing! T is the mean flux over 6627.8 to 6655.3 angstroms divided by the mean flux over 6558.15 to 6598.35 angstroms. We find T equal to 0.8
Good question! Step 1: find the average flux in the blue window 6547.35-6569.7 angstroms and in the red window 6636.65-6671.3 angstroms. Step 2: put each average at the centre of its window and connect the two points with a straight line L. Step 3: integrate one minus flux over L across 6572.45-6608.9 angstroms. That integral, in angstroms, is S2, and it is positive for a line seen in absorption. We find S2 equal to 4.9 angstroms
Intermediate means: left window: 17.4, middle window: 13.9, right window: 13.4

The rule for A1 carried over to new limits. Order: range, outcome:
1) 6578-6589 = 15.1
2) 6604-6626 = 13.7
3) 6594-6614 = 13.4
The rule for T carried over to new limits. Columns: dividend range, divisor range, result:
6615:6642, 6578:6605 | 0.95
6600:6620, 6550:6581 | 0.84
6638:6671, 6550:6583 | 0.82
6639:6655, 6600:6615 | 0.97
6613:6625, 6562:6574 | 0.77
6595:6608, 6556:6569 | 0.68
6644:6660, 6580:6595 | 0.91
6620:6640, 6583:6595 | 0.92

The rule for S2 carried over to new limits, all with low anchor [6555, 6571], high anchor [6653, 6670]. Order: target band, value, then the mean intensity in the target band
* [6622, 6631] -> 1.1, 13.4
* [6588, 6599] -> 2.5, 13.2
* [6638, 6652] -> 1.2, 13.2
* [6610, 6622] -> 1.6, 13.8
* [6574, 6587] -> 2.3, 14.7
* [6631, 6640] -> 1.3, 12.8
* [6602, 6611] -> 1.5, 13.6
